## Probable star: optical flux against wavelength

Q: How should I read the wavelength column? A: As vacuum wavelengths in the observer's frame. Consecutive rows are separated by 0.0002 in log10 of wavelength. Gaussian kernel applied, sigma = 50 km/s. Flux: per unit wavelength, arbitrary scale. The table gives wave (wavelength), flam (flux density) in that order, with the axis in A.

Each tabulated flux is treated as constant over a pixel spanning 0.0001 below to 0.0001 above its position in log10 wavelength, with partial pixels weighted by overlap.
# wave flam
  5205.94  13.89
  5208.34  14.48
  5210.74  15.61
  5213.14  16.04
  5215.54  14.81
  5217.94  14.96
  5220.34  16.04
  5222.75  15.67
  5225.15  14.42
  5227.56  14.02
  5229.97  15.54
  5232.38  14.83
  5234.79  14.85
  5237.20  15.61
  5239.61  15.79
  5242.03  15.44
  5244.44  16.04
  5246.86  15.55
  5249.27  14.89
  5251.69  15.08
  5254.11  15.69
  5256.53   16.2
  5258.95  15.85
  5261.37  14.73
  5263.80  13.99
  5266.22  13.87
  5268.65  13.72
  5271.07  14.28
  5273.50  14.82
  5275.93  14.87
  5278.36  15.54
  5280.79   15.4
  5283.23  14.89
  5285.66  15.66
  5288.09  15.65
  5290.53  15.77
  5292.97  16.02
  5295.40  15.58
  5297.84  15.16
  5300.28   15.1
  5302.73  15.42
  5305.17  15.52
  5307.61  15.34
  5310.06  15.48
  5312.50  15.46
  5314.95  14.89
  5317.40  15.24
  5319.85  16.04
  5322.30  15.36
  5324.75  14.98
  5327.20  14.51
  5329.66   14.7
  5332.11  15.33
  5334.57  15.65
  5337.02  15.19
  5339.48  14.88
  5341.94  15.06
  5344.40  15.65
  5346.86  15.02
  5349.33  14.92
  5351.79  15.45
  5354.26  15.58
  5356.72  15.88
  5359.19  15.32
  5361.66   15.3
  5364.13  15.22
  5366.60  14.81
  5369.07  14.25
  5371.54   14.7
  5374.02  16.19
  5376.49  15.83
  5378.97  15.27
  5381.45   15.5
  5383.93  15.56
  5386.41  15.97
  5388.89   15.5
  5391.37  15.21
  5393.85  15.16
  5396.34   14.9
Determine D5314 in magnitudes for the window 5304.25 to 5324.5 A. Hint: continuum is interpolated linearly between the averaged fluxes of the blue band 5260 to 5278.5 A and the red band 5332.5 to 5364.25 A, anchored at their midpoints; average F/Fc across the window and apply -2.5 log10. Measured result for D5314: -0.03 mag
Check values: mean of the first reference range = 14.4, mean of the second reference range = 15.3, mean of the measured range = 15.4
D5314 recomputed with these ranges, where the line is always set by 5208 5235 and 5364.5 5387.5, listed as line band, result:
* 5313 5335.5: 0.01 mag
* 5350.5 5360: -0.02 mag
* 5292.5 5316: -0.01 mag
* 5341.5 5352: 0.01 mag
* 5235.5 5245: -0.03 mag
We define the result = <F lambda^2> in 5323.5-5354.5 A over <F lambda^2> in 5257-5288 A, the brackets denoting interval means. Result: 1.04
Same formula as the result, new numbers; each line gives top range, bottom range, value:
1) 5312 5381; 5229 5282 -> 1.04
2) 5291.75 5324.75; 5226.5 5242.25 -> 1.05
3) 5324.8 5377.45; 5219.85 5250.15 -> 1.04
